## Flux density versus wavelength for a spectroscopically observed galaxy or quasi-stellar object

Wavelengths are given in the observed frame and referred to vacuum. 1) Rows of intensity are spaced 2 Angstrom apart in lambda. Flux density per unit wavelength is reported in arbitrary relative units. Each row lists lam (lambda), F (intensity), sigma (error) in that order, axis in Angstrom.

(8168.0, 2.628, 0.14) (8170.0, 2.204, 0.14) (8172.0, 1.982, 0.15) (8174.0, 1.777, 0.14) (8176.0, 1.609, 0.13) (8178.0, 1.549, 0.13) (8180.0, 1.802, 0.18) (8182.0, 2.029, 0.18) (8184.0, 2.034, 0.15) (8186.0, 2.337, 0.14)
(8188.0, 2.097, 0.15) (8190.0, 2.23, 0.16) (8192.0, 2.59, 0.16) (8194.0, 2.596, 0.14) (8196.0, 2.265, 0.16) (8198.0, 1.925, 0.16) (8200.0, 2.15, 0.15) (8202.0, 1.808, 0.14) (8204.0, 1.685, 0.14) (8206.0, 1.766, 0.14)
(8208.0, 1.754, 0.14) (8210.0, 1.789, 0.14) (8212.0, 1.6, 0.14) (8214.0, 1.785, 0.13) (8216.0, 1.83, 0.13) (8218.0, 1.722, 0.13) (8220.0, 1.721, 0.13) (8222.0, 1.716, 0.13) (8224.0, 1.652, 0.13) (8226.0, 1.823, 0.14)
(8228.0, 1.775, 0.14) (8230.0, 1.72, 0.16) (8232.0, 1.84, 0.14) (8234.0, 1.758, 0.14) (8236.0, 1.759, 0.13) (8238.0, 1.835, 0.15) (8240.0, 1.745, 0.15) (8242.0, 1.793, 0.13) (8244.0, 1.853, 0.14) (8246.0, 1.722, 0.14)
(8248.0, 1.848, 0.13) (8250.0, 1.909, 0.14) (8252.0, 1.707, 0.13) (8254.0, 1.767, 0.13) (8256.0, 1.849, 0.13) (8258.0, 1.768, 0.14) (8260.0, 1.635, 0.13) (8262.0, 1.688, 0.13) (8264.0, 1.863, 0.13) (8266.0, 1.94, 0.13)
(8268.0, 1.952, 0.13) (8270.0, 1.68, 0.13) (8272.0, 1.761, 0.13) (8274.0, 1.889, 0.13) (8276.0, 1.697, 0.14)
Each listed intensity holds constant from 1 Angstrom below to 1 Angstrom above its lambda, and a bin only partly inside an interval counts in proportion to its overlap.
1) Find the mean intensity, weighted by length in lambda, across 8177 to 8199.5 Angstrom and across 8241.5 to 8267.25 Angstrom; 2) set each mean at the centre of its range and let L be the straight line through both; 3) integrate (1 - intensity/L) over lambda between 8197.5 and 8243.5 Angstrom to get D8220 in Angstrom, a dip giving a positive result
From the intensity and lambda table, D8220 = 4.4 Angstrom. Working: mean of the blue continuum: 2.13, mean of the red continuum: 1.8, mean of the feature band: 1.78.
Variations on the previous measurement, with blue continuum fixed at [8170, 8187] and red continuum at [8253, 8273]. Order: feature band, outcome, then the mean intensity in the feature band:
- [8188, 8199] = -2.4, 2.3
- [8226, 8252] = 0.4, 1.79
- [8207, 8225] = 1.2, 1.73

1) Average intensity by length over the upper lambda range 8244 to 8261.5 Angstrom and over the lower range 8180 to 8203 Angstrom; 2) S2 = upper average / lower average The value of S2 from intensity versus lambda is 0.82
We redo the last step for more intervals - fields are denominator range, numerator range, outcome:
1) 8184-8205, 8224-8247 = 0.82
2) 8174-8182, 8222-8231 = 1.01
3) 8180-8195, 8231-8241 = 0.80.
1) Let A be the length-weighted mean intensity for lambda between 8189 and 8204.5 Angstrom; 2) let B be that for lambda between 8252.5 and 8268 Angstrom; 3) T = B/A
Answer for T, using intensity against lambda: 0.8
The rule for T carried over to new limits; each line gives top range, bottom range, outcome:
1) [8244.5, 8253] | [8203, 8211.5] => 1.03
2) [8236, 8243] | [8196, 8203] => 0.89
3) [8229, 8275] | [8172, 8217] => 0.92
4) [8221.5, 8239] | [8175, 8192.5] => 0.88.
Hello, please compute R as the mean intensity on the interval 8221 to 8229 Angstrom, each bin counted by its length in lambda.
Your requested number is 1.74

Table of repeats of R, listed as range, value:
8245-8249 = 1.79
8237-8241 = 1.79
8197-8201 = 2.04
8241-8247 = 1.79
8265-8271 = 1.86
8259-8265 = 1.73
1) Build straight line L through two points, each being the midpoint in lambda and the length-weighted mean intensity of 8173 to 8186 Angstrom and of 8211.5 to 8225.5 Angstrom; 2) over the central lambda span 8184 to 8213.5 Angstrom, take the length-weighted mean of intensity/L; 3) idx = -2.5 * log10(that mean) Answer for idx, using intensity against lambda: -0.143 mag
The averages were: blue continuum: 1.84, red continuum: 1.73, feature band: 2.04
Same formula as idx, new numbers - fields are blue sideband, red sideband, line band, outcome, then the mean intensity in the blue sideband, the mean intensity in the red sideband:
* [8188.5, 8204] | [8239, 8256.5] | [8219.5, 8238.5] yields 0.105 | 2.18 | 1.8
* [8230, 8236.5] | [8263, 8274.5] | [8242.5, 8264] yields 0.022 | 1.78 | 1.85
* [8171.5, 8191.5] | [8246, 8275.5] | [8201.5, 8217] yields 0.091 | 1.96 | 1.8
